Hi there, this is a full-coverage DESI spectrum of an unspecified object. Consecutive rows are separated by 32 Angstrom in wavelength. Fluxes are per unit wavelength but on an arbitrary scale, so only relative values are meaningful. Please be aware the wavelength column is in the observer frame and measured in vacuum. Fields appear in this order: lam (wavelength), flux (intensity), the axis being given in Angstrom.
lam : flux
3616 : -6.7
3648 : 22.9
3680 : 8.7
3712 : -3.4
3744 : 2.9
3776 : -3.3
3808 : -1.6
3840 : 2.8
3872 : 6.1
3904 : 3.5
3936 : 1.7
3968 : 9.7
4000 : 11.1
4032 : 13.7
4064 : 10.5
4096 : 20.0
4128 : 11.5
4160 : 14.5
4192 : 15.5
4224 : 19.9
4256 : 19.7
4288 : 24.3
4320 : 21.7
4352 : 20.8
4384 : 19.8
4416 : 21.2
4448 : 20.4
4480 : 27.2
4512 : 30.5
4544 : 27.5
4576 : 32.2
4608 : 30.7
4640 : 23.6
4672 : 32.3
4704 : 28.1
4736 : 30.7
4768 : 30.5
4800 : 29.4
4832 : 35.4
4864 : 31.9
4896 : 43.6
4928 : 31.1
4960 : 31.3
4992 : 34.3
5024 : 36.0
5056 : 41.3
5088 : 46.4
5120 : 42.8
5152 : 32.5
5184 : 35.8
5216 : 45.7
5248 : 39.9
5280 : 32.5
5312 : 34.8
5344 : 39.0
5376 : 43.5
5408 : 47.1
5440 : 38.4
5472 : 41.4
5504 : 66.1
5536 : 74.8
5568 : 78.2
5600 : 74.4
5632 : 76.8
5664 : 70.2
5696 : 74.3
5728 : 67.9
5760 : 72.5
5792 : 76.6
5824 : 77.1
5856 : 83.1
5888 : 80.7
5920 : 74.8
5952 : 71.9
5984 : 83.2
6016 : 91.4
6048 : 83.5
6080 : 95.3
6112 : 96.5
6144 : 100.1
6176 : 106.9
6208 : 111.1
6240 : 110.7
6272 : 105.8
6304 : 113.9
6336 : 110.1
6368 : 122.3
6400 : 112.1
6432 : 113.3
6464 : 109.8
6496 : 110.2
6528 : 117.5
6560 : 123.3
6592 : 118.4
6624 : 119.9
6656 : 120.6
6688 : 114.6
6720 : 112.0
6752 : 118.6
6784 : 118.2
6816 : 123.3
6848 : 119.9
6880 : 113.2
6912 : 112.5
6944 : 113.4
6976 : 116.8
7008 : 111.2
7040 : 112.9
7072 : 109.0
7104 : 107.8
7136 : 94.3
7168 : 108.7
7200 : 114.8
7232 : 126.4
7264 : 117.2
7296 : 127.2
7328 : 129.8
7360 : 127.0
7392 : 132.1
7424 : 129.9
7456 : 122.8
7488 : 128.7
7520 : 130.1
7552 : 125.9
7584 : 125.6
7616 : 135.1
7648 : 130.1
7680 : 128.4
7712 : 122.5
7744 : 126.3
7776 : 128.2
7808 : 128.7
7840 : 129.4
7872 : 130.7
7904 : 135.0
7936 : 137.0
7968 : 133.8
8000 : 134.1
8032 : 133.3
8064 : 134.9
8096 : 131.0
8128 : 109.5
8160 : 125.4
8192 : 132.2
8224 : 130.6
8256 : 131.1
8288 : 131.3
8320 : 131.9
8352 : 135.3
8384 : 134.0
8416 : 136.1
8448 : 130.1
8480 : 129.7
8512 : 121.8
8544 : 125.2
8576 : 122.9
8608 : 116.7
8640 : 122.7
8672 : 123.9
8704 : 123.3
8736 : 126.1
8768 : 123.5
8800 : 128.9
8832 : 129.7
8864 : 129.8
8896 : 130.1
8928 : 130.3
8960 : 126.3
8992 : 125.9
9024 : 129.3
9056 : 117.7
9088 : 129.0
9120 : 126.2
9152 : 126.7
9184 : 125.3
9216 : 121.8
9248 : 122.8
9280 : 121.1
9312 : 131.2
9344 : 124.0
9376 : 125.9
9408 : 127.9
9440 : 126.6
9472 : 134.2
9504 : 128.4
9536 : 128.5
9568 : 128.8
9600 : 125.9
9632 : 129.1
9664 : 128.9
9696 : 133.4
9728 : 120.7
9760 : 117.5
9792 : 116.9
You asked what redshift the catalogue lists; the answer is 0.38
